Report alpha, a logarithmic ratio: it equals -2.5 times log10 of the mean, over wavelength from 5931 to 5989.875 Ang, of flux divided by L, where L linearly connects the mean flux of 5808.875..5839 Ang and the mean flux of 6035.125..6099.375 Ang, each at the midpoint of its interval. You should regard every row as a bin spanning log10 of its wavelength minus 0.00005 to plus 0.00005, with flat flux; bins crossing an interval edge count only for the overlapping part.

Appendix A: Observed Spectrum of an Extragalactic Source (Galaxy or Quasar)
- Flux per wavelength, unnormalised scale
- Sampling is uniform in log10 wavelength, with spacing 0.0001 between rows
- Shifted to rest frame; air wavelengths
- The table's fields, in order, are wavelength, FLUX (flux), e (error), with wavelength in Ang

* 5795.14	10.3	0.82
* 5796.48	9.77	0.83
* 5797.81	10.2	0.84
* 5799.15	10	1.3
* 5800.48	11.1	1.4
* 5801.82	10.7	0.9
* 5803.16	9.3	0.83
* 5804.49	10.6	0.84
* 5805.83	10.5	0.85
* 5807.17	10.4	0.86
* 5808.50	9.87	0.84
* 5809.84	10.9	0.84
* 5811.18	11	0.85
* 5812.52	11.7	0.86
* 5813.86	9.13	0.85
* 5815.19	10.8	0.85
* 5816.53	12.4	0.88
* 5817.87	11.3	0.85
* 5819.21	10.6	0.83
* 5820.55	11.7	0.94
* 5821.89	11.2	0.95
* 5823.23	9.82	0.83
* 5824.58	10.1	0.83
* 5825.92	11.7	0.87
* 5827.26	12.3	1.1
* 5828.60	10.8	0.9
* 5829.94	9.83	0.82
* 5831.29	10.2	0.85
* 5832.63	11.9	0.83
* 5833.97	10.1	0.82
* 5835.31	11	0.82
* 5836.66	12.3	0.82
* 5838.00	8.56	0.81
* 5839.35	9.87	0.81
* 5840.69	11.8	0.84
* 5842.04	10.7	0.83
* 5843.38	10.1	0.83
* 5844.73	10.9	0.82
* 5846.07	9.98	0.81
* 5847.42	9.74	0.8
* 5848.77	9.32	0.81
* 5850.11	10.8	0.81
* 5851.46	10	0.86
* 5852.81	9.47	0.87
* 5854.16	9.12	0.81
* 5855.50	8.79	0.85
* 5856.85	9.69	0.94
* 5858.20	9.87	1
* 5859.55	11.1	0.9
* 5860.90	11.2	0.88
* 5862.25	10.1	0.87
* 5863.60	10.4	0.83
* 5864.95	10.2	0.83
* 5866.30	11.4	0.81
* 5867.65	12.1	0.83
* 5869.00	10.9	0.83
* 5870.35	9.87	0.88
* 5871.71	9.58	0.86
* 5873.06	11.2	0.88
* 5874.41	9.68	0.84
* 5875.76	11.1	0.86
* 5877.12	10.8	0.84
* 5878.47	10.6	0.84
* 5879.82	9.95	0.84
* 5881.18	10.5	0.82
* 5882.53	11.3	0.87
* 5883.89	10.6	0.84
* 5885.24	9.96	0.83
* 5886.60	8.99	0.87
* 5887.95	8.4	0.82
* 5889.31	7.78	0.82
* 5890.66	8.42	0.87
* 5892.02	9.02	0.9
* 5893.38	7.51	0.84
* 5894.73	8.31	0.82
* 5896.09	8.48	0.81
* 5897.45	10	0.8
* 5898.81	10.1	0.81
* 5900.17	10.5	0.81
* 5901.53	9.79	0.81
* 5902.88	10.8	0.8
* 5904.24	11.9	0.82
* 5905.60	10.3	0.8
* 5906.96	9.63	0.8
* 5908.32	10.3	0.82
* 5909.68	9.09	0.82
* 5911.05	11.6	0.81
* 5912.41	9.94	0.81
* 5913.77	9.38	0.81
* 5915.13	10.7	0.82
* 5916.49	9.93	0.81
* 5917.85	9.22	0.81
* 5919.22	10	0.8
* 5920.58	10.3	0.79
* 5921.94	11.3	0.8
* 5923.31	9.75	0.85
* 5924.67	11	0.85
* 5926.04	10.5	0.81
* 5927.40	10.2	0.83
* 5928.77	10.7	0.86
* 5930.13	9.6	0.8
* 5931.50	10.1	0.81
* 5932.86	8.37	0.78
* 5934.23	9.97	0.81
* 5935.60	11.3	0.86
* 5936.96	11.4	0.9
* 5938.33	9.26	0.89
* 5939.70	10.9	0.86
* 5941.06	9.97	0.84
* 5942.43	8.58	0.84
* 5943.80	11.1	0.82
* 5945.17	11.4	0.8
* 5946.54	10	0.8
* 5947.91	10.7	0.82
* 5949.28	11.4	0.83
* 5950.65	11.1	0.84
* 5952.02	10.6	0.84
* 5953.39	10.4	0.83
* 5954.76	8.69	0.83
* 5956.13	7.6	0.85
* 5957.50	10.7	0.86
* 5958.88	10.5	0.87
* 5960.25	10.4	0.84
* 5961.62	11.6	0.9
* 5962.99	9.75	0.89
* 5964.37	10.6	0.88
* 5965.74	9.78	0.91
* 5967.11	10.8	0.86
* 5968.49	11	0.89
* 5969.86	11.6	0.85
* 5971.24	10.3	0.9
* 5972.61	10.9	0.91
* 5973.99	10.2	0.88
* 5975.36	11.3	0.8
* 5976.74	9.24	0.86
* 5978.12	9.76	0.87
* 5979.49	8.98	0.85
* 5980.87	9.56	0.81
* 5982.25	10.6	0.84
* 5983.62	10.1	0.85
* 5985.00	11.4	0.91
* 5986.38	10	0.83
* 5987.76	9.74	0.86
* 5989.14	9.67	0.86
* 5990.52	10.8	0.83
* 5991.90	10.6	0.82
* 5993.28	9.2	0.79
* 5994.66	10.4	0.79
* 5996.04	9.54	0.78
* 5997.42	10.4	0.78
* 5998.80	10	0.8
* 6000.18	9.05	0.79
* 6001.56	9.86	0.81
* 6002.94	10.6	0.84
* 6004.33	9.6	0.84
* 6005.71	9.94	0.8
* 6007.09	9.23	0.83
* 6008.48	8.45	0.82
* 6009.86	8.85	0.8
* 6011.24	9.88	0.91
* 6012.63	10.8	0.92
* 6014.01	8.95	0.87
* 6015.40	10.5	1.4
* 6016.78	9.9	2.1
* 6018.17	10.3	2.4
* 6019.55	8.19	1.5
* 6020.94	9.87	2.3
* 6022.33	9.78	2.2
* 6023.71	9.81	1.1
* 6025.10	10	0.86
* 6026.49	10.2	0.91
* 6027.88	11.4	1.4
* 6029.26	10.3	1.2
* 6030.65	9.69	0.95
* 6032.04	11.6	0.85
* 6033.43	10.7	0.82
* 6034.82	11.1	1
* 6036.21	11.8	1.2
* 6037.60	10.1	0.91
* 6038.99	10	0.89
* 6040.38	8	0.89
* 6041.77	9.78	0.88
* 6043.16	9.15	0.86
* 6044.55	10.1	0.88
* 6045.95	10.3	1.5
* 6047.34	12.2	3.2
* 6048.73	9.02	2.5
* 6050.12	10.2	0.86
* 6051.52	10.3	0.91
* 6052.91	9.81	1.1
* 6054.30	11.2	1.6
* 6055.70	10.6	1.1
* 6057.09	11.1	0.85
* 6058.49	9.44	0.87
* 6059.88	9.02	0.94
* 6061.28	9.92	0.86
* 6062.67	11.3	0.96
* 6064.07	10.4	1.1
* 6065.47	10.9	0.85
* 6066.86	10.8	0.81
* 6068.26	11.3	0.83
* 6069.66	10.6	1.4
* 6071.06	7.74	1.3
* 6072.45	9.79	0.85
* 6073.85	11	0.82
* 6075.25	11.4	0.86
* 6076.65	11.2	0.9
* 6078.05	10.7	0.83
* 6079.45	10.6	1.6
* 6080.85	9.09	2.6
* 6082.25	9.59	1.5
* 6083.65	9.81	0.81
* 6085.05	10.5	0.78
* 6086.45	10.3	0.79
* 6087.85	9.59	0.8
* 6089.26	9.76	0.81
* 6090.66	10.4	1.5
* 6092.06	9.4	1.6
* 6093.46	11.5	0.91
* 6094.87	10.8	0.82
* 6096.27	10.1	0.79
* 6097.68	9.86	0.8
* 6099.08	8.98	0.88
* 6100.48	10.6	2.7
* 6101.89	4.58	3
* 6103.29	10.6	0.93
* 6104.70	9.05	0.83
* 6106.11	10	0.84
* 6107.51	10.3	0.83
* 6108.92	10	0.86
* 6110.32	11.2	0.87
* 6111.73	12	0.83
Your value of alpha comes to 0.02 mag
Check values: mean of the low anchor 10.9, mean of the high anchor 10.2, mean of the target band 10.3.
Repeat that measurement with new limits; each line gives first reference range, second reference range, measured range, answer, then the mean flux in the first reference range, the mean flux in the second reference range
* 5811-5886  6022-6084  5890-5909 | 0.090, 10.6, 10.3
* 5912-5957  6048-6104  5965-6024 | 0.016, 10.2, 10.1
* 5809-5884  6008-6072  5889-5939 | 0.052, 10.6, 10.1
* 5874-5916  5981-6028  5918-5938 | -0.043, 9.85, 9.91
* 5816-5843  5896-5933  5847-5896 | 0.066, 10.9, 10.2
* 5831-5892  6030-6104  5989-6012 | 0.044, 10.2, 10.2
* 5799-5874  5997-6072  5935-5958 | -0.002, 10.5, 10.1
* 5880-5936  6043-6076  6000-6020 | 0.060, 9.88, 10.3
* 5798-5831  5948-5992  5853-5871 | 0.026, 10.7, 10.3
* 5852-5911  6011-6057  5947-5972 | -0.035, 9.99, 10.2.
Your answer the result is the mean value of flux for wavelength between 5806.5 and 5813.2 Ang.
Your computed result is 10.8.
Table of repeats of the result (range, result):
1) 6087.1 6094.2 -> 10.1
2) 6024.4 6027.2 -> 10.1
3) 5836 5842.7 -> 10.6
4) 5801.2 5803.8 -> 9.98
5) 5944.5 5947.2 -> 10.7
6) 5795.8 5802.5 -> 10.3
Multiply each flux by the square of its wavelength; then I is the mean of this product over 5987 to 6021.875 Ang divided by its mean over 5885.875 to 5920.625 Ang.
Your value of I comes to 1.05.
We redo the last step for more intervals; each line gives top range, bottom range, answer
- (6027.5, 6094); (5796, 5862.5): 1.06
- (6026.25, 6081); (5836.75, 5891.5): 1.09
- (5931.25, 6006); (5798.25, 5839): 1.00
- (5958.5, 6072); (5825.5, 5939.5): 1.04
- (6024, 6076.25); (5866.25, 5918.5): 1.09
